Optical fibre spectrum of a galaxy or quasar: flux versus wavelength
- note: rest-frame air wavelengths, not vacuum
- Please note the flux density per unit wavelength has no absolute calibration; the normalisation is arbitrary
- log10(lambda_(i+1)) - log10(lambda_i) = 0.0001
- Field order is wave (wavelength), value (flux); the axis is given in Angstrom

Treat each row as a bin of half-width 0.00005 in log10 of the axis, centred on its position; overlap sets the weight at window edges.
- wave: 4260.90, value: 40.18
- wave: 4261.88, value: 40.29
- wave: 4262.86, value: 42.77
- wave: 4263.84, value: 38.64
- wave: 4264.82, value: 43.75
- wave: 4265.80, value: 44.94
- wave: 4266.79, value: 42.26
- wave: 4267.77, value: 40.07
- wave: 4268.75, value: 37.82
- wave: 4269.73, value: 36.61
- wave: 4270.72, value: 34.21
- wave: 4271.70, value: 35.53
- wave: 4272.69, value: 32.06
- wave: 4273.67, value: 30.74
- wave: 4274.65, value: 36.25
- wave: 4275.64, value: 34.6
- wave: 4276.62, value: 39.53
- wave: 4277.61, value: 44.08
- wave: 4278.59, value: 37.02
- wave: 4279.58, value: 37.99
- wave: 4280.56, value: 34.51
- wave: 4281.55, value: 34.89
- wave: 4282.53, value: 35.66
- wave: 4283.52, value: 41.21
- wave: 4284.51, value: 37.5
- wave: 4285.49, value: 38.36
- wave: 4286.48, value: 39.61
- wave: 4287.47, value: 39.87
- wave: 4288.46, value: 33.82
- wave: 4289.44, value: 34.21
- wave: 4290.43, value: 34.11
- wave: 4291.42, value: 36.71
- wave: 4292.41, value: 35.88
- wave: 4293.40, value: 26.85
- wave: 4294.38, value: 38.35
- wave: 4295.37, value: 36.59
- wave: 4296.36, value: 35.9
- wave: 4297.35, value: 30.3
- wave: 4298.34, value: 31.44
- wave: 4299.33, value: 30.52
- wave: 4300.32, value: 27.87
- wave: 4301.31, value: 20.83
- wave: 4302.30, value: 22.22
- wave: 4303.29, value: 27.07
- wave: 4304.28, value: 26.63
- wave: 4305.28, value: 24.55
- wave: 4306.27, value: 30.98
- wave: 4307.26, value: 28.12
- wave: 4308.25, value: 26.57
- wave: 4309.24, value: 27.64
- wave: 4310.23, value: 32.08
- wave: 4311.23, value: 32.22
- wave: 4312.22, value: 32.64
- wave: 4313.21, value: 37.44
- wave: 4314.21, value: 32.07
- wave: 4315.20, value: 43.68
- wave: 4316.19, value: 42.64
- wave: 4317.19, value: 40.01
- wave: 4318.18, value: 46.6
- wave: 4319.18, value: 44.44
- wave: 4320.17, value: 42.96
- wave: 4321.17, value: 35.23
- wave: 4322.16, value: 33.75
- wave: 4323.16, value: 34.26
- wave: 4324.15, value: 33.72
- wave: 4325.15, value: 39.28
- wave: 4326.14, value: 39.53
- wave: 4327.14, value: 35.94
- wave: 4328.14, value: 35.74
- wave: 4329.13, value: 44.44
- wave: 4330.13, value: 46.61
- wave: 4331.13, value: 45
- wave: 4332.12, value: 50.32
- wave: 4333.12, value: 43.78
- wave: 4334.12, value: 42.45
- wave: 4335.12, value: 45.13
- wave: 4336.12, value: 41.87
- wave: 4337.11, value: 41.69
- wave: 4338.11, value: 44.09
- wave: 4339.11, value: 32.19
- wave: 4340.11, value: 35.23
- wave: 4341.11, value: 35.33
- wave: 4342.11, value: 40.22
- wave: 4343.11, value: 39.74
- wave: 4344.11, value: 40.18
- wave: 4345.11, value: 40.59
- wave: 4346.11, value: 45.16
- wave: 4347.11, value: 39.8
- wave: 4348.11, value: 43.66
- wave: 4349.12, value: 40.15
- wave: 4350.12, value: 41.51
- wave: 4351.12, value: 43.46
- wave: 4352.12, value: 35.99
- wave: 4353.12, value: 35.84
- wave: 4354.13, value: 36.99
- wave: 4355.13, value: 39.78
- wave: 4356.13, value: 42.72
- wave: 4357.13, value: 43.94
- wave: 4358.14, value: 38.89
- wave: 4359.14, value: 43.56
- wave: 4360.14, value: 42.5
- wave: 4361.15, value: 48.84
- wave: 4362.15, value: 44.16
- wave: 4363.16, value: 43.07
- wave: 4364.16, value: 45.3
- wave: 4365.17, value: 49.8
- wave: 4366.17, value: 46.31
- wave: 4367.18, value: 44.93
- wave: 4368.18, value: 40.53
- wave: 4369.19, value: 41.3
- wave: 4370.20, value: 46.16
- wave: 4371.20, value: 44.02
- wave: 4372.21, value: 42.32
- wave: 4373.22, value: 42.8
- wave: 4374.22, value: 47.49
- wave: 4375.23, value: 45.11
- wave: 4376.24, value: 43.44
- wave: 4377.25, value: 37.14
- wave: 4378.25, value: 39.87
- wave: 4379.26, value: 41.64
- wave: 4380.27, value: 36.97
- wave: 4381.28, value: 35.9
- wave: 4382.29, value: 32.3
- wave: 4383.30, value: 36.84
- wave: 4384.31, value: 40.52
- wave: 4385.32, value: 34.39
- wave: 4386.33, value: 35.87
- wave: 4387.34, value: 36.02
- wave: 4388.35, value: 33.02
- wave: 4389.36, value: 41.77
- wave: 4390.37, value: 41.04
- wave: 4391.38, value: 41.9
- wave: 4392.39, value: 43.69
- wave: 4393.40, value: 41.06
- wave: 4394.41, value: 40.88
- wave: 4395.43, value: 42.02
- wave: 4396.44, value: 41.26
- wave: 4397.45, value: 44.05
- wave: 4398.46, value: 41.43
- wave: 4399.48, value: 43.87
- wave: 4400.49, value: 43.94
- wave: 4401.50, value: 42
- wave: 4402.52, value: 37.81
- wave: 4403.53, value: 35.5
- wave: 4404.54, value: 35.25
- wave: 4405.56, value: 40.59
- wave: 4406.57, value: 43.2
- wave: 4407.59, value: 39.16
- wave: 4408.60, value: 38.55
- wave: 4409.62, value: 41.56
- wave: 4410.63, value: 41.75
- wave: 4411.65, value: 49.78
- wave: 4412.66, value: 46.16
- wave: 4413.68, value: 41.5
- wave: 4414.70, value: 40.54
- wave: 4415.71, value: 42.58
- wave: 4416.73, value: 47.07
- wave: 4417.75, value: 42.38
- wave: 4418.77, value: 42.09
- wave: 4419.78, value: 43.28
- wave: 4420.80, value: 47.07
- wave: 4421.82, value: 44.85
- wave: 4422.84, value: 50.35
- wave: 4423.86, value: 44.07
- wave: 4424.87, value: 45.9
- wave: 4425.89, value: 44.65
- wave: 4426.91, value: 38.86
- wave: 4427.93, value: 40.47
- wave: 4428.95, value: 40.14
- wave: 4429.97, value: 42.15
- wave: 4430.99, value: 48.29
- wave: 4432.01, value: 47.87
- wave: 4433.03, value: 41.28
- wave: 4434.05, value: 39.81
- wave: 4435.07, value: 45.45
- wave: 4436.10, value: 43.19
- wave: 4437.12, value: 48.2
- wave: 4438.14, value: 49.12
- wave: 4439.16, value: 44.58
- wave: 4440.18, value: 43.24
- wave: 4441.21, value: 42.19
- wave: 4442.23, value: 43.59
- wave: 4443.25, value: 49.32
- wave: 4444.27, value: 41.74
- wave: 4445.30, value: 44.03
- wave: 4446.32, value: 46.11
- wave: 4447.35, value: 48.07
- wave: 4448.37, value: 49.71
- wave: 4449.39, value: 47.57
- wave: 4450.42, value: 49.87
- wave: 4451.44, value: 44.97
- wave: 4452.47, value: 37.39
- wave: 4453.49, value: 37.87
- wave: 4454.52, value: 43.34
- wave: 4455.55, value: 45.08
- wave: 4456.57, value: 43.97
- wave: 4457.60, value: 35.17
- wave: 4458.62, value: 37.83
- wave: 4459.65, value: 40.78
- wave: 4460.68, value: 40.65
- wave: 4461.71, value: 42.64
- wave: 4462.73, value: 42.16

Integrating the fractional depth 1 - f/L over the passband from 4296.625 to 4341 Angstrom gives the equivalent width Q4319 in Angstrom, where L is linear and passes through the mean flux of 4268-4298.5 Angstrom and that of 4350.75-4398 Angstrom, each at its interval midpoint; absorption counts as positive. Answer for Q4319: 2.5 Angstrom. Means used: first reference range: 36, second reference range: 41.2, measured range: 36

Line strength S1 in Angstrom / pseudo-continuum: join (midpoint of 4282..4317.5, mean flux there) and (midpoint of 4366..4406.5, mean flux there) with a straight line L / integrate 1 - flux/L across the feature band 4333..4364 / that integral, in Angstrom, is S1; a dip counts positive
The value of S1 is -3.14 Angstrom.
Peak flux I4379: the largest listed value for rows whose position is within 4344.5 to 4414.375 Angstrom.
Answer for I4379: 49.8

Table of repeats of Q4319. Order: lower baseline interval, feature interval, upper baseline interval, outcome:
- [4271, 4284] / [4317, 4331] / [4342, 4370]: 0.08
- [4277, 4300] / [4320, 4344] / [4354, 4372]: 0.29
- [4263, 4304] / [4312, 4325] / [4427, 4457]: -0.42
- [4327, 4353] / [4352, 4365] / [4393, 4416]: -0.25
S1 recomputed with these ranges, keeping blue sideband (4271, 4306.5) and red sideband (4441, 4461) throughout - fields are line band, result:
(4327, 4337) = -1.9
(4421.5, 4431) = -0.4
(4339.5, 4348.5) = -0.7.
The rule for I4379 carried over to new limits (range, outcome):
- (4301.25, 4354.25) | 50.32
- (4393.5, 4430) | 50.35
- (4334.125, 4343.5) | 45.13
